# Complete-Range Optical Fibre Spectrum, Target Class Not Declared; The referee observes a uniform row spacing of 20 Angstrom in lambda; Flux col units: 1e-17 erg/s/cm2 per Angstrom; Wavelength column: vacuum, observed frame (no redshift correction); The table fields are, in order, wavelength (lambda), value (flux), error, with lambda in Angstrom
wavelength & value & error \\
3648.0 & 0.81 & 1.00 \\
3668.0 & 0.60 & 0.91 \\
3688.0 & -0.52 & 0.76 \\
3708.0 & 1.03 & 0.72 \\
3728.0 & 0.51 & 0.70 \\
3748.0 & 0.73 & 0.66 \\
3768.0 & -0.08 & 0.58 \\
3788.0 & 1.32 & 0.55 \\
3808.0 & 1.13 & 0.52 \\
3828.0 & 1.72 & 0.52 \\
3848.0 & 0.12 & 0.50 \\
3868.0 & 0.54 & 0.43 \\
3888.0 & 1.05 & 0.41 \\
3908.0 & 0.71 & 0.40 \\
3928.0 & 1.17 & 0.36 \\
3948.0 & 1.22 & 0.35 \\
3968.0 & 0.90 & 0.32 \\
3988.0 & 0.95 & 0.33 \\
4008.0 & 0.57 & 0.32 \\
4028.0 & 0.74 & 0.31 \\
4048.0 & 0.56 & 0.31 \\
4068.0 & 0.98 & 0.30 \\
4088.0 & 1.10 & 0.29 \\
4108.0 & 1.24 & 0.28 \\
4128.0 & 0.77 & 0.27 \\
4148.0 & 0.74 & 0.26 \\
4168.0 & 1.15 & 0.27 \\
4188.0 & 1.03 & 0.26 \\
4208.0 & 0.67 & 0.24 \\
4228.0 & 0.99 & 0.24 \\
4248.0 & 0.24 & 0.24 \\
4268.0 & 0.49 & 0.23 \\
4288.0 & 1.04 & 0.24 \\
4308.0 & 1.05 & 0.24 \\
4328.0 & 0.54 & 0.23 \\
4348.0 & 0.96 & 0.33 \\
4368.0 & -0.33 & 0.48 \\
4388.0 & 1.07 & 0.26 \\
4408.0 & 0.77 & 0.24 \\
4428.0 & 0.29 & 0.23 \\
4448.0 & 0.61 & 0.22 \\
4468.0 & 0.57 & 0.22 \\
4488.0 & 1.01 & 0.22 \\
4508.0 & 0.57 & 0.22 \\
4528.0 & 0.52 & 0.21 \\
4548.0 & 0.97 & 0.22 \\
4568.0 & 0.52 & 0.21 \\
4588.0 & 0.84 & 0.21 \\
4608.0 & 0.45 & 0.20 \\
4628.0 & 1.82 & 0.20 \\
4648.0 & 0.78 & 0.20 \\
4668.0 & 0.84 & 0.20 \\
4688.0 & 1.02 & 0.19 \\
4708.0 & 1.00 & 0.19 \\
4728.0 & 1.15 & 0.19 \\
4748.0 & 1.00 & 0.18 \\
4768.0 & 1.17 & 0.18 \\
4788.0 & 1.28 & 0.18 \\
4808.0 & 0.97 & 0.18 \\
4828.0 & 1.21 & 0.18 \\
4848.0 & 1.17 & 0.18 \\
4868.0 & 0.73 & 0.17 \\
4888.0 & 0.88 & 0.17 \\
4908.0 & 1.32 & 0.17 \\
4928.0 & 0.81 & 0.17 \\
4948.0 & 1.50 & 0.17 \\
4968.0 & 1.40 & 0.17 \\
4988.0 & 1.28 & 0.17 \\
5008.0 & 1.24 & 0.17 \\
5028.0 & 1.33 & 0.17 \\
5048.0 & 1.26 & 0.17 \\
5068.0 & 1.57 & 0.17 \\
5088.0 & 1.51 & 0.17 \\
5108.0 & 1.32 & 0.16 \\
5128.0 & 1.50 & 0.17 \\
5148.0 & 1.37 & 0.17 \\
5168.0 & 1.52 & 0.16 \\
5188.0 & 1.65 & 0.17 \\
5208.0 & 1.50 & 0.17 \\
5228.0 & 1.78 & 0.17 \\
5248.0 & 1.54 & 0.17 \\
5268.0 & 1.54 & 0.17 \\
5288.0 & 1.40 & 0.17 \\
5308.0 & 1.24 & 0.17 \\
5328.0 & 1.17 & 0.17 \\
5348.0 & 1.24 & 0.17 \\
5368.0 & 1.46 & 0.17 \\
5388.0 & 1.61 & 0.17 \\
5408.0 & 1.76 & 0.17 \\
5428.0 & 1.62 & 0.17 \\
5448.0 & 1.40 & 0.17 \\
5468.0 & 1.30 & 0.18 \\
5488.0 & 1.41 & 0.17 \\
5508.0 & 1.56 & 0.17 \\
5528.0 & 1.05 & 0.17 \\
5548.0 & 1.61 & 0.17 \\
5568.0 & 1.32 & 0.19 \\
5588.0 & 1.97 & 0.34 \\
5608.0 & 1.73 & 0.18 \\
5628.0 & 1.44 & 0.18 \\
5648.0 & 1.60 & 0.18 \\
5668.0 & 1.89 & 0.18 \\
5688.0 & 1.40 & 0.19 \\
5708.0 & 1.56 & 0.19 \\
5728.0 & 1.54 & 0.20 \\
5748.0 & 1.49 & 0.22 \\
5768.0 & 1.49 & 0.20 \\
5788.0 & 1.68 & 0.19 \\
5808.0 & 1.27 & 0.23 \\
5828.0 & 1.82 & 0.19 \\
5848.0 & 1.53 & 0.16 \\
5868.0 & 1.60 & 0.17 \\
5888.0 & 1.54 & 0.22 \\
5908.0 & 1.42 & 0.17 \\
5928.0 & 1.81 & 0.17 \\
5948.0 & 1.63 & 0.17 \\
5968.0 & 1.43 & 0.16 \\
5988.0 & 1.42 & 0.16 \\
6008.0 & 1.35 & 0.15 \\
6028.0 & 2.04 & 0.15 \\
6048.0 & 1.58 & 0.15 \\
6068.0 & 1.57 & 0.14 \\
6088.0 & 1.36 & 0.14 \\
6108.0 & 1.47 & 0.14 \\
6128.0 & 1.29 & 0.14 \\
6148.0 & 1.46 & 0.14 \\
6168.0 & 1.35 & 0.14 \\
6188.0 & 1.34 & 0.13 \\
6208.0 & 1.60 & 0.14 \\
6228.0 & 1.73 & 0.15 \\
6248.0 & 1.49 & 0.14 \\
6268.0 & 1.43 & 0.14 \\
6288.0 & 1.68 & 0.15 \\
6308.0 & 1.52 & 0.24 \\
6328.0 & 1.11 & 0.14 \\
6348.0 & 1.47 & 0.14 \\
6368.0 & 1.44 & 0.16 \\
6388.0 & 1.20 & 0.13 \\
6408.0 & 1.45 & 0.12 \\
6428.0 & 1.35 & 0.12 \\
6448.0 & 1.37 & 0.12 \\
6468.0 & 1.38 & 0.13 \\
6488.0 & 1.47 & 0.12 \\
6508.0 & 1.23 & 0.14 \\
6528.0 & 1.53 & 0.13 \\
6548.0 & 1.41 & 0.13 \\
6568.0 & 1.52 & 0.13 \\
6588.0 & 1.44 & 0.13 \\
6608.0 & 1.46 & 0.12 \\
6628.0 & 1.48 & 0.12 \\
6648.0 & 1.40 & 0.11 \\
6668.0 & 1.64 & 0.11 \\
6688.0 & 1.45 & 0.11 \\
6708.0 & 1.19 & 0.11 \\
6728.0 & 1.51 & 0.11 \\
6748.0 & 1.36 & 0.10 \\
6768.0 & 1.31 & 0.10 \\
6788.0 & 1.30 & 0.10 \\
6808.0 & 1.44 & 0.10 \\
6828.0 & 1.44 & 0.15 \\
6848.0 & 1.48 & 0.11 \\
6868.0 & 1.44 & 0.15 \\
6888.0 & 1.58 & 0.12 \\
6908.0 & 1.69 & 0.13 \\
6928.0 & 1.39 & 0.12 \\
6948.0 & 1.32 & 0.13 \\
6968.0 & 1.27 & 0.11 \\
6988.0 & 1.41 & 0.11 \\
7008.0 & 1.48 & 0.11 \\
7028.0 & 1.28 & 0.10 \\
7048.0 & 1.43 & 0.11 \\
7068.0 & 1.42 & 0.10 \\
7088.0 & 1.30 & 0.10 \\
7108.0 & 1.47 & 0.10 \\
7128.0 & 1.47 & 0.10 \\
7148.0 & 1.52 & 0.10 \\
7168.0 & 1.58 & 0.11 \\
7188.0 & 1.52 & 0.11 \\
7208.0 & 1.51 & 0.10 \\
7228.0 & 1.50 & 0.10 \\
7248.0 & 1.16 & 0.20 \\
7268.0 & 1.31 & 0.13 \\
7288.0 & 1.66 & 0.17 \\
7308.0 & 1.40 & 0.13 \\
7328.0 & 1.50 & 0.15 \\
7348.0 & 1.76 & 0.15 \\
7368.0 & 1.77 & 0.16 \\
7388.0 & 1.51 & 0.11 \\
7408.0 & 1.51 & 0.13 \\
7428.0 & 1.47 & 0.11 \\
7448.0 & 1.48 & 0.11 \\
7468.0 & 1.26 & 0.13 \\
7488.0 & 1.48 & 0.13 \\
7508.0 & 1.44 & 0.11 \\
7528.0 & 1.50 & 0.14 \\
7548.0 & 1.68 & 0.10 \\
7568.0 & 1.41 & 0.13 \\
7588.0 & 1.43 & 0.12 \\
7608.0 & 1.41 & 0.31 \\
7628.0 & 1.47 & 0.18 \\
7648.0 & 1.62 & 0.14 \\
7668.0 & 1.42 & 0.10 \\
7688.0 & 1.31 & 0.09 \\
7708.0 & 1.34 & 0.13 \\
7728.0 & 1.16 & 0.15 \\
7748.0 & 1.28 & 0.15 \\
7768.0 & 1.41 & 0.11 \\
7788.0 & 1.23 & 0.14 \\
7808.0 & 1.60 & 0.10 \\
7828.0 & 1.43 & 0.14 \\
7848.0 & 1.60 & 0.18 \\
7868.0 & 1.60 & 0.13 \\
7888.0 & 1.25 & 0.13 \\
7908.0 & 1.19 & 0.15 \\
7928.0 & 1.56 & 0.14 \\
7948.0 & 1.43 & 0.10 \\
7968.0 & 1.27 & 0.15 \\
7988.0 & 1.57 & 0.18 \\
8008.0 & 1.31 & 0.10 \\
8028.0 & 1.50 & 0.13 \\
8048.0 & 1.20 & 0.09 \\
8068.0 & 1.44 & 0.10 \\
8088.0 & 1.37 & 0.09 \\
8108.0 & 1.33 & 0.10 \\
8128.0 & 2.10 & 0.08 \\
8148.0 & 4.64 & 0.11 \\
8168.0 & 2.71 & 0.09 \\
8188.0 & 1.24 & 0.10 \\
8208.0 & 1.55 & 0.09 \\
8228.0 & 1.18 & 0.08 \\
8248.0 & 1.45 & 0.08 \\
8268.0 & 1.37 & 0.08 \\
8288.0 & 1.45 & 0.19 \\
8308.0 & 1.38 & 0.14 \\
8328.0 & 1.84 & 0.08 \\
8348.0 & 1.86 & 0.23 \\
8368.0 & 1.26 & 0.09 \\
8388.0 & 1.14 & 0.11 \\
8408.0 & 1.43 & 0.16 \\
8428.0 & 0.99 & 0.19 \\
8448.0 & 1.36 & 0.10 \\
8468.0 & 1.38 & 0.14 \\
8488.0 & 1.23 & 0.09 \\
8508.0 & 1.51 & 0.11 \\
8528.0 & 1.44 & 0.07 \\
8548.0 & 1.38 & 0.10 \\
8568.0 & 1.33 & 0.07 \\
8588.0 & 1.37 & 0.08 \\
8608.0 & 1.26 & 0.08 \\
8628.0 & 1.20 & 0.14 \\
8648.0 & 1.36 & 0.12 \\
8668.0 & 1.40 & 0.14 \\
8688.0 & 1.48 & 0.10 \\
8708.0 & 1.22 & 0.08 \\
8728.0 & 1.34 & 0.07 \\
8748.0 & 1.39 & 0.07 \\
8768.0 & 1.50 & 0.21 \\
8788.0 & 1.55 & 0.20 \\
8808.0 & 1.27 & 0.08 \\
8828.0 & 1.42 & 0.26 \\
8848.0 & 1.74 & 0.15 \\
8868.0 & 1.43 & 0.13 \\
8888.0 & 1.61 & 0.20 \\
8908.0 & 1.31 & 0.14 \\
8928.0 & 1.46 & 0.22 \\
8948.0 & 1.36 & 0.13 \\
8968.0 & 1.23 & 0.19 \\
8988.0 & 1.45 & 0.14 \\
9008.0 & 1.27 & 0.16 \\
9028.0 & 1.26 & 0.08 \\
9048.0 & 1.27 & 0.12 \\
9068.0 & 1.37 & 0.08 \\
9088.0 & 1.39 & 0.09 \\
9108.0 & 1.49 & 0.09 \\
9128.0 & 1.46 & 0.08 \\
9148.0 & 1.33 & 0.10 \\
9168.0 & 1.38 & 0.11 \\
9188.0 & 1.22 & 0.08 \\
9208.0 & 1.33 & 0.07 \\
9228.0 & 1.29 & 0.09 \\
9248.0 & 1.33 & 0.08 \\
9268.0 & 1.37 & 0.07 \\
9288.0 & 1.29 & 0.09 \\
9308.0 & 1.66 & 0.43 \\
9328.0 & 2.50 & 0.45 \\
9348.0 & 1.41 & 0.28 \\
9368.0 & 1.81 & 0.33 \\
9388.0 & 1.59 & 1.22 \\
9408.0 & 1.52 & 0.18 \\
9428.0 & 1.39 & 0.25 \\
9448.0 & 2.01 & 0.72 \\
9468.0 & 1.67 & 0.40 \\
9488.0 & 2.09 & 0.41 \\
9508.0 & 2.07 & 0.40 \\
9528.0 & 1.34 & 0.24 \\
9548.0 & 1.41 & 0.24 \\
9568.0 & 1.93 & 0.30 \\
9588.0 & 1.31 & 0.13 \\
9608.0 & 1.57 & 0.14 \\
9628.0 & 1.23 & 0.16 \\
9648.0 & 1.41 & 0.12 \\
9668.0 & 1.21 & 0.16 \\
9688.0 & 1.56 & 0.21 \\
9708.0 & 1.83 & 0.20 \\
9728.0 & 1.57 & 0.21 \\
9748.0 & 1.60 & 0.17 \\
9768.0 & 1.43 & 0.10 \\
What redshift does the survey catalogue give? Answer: 0.24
